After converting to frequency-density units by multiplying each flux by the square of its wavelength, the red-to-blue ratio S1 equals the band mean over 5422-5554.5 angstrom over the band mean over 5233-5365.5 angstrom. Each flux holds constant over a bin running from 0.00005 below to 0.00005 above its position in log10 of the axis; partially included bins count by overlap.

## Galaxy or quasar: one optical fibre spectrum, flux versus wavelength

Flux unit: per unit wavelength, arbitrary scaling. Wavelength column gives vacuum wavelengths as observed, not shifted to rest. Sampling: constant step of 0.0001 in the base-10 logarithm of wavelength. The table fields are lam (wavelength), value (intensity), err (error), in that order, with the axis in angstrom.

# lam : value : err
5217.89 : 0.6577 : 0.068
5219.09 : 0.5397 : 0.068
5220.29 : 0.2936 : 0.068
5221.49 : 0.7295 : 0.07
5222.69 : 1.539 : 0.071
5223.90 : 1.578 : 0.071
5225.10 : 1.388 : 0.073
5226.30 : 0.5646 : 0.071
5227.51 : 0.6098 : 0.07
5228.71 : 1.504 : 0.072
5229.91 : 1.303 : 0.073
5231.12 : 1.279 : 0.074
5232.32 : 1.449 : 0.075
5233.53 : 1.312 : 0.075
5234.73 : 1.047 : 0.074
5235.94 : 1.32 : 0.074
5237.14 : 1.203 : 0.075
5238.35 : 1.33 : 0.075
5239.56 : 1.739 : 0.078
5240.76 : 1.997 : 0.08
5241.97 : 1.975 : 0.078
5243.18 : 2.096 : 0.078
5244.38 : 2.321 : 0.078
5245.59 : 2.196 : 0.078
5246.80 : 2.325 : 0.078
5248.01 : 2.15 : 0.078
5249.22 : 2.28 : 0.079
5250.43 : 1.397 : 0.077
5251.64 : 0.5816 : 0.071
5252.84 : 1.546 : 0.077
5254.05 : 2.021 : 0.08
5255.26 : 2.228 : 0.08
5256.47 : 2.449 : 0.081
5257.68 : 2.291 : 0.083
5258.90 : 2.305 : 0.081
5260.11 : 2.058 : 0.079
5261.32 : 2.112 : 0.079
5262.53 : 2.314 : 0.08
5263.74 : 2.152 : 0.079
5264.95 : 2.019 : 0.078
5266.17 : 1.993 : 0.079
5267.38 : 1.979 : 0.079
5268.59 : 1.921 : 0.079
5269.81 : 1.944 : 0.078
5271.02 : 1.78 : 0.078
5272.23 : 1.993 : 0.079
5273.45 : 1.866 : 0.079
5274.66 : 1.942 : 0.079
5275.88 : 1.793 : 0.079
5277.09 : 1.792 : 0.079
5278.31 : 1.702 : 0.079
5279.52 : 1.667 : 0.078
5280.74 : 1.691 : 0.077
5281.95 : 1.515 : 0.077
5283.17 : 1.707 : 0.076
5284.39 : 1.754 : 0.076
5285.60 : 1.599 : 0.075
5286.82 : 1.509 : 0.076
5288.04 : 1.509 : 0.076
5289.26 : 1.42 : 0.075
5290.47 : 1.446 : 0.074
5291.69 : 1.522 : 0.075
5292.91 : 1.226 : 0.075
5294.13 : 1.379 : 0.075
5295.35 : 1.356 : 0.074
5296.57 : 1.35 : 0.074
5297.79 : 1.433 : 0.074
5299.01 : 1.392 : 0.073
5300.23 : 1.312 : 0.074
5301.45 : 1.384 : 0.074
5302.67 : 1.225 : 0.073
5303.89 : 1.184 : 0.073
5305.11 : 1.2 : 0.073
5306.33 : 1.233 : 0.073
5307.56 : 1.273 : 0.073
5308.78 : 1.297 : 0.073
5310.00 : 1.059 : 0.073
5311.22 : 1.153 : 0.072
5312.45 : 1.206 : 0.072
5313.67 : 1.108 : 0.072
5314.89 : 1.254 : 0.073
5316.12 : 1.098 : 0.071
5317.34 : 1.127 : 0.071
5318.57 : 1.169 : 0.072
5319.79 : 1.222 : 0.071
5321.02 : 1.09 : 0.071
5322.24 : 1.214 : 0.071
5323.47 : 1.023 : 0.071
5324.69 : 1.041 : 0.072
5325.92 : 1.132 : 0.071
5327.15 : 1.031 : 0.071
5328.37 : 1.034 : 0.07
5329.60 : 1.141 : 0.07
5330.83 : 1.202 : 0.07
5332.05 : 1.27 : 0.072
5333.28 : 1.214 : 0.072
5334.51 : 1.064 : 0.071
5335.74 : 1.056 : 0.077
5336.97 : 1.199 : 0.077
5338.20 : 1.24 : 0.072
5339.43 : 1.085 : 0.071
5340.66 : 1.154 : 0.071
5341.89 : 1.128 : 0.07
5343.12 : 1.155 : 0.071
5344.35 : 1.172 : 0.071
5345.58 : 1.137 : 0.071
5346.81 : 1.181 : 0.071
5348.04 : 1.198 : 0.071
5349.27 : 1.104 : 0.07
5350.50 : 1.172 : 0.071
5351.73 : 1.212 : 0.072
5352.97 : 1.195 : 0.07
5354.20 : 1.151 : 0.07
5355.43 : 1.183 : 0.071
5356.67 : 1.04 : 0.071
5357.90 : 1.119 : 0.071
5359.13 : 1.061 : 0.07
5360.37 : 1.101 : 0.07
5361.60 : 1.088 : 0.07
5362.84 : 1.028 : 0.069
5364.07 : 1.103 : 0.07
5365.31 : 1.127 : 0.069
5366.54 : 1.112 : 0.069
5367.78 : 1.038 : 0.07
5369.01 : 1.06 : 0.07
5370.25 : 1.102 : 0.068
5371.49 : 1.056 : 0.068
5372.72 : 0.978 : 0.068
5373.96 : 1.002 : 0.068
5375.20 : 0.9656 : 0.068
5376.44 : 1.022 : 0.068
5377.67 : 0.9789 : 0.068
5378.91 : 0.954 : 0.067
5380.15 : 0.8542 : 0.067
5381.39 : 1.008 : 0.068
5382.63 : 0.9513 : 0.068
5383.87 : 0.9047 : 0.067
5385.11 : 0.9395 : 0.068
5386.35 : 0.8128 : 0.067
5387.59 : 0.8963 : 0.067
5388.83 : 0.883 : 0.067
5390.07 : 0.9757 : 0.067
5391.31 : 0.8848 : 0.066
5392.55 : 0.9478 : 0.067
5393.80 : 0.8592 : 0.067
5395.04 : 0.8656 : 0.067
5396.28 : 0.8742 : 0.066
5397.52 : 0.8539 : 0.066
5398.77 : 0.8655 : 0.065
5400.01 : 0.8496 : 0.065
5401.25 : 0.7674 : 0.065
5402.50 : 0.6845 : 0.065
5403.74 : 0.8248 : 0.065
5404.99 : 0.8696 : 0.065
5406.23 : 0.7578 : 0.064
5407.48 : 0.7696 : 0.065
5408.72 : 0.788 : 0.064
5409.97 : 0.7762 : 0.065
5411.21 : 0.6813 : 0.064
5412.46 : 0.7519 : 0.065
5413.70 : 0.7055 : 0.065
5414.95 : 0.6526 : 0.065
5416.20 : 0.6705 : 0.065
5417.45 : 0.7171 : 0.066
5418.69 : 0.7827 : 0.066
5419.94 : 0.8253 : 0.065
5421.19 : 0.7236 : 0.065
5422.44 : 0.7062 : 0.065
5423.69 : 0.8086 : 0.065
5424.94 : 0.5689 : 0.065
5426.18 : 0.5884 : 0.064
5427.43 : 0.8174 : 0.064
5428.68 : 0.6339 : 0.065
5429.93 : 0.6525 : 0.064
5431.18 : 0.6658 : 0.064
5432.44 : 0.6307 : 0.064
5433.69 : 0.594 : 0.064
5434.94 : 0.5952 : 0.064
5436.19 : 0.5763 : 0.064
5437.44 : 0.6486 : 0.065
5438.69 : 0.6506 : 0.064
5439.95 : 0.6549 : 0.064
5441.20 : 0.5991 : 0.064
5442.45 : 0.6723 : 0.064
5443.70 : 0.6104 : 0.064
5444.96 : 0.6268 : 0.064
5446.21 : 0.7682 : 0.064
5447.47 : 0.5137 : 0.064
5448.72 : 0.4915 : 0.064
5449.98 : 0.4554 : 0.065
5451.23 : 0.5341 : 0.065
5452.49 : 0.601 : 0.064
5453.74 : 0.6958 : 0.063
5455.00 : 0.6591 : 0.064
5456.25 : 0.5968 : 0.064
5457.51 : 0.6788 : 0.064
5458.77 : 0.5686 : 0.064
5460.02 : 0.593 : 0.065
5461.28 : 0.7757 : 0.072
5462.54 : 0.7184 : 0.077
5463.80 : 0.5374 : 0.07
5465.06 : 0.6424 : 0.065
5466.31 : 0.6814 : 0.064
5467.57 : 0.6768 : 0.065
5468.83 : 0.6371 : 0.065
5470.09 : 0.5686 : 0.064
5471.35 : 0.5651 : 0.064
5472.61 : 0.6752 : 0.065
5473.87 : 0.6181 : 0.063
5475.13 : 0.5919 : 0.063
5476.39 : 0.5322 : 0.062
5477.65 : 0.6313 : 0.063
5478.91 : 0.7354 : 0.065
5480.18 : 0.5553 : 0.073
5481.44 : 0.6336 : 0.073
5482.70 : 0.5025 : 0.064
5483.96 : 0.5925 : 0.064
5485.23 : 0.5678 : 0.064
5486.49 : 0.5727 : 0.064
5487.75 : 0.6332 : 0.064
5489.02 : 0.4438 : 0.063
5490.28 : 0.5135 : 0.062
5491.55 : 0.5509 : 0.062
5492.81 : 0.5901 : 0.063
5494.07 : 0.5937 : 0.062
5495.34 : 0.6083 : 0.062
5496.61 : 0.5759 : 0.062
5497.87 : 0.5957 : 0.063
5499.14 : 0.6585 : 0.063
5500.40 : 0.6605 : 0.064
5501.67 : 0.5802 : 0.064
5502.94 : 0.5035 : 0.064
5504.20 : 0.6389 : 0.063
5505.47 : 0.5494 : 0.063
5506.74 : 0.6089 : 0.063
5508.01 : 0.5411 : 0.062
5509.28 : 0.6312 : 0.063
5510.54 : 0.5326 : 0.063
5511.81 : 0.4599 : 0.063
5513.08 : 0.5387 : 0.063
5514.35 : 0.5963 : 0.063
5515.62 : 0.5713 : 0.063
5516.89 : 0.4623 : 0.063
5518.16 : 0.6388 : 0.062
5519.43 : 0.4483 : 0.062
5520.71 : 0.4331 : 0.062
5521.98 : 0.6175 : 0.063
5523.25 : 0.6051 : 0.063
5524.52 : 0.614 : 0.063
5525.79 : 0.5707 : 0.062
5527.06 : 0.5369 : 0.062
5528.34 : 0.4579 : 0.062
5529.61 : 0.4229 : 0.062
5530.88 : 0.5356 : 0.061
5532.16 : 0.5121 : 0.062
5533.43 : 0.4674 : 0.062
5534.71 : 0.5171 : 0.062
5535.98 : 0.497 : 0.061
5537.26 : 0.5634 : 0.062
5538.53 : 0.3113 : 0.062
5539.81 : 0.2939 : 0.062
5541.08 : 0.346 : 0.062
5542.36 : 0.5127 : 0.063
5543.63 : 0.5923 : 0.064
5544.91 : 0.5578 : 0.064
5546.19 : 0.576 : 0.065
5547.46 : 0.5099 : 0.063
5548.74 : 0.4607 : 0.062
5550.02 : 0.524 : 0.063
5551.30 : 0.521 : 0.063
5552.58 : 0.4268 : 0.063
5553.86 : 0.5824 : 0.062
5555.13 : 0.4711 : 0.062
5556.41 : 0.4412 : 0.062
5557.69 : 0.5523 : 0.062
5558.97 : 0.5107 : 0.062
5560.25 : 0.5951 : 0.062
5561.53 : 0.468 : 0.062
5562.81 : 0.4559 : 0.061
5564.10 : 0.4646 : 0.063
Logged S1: 0.43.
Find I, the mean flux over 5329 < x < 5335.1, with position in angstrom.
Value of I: 1.18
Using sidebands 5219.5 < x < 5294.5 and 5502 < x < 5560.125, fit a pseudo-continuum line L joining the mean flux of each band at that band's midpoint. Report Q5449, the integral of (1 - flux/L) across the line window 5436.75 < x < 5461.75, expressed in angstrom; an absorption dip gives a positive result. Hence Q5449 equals 7.0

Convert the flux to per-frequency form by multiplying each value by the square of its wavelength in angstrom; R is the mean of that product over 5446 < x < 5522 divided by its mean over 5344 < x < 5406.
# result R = 0.6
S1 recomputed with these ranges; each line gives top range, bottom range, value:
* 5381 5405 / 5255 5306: 0.53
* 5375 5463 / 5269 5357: 0.59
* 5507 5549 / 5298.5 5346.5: 0.47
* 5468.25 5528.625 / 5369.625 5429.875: 0.71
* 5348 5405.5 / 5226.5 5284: 0.58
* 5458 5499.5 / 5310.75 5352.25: 0.56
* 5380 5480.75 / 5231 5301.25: 0.43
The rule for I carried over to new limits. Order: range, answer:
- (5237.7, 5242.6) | 1.75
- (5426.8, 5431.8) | 0.692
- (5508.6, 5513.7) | 0.541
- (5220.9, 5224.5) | 1.28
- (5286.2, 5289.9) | 1.48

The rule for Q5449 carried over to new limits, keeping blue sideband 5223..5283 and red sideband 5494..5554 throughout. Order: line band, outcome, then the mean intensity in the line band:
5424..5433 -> 2.9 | 0.657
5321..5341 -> 3.9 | 1.13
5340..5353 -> 1.7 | 1.16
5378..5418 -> 9.8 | 0.832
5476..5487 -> 2.0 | 0.593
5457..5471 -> 2.8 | 0.642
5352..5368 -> 2.1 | 1.11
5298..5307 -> 1.5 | 1.28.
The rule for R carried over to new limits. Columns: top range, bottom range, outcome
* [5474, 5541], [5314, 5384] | 0.53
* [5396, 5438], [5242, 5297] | 0.42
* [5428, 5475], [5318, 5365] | 0.57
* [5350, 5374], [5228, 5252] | 0.70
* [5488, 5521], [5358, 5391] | 0.59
